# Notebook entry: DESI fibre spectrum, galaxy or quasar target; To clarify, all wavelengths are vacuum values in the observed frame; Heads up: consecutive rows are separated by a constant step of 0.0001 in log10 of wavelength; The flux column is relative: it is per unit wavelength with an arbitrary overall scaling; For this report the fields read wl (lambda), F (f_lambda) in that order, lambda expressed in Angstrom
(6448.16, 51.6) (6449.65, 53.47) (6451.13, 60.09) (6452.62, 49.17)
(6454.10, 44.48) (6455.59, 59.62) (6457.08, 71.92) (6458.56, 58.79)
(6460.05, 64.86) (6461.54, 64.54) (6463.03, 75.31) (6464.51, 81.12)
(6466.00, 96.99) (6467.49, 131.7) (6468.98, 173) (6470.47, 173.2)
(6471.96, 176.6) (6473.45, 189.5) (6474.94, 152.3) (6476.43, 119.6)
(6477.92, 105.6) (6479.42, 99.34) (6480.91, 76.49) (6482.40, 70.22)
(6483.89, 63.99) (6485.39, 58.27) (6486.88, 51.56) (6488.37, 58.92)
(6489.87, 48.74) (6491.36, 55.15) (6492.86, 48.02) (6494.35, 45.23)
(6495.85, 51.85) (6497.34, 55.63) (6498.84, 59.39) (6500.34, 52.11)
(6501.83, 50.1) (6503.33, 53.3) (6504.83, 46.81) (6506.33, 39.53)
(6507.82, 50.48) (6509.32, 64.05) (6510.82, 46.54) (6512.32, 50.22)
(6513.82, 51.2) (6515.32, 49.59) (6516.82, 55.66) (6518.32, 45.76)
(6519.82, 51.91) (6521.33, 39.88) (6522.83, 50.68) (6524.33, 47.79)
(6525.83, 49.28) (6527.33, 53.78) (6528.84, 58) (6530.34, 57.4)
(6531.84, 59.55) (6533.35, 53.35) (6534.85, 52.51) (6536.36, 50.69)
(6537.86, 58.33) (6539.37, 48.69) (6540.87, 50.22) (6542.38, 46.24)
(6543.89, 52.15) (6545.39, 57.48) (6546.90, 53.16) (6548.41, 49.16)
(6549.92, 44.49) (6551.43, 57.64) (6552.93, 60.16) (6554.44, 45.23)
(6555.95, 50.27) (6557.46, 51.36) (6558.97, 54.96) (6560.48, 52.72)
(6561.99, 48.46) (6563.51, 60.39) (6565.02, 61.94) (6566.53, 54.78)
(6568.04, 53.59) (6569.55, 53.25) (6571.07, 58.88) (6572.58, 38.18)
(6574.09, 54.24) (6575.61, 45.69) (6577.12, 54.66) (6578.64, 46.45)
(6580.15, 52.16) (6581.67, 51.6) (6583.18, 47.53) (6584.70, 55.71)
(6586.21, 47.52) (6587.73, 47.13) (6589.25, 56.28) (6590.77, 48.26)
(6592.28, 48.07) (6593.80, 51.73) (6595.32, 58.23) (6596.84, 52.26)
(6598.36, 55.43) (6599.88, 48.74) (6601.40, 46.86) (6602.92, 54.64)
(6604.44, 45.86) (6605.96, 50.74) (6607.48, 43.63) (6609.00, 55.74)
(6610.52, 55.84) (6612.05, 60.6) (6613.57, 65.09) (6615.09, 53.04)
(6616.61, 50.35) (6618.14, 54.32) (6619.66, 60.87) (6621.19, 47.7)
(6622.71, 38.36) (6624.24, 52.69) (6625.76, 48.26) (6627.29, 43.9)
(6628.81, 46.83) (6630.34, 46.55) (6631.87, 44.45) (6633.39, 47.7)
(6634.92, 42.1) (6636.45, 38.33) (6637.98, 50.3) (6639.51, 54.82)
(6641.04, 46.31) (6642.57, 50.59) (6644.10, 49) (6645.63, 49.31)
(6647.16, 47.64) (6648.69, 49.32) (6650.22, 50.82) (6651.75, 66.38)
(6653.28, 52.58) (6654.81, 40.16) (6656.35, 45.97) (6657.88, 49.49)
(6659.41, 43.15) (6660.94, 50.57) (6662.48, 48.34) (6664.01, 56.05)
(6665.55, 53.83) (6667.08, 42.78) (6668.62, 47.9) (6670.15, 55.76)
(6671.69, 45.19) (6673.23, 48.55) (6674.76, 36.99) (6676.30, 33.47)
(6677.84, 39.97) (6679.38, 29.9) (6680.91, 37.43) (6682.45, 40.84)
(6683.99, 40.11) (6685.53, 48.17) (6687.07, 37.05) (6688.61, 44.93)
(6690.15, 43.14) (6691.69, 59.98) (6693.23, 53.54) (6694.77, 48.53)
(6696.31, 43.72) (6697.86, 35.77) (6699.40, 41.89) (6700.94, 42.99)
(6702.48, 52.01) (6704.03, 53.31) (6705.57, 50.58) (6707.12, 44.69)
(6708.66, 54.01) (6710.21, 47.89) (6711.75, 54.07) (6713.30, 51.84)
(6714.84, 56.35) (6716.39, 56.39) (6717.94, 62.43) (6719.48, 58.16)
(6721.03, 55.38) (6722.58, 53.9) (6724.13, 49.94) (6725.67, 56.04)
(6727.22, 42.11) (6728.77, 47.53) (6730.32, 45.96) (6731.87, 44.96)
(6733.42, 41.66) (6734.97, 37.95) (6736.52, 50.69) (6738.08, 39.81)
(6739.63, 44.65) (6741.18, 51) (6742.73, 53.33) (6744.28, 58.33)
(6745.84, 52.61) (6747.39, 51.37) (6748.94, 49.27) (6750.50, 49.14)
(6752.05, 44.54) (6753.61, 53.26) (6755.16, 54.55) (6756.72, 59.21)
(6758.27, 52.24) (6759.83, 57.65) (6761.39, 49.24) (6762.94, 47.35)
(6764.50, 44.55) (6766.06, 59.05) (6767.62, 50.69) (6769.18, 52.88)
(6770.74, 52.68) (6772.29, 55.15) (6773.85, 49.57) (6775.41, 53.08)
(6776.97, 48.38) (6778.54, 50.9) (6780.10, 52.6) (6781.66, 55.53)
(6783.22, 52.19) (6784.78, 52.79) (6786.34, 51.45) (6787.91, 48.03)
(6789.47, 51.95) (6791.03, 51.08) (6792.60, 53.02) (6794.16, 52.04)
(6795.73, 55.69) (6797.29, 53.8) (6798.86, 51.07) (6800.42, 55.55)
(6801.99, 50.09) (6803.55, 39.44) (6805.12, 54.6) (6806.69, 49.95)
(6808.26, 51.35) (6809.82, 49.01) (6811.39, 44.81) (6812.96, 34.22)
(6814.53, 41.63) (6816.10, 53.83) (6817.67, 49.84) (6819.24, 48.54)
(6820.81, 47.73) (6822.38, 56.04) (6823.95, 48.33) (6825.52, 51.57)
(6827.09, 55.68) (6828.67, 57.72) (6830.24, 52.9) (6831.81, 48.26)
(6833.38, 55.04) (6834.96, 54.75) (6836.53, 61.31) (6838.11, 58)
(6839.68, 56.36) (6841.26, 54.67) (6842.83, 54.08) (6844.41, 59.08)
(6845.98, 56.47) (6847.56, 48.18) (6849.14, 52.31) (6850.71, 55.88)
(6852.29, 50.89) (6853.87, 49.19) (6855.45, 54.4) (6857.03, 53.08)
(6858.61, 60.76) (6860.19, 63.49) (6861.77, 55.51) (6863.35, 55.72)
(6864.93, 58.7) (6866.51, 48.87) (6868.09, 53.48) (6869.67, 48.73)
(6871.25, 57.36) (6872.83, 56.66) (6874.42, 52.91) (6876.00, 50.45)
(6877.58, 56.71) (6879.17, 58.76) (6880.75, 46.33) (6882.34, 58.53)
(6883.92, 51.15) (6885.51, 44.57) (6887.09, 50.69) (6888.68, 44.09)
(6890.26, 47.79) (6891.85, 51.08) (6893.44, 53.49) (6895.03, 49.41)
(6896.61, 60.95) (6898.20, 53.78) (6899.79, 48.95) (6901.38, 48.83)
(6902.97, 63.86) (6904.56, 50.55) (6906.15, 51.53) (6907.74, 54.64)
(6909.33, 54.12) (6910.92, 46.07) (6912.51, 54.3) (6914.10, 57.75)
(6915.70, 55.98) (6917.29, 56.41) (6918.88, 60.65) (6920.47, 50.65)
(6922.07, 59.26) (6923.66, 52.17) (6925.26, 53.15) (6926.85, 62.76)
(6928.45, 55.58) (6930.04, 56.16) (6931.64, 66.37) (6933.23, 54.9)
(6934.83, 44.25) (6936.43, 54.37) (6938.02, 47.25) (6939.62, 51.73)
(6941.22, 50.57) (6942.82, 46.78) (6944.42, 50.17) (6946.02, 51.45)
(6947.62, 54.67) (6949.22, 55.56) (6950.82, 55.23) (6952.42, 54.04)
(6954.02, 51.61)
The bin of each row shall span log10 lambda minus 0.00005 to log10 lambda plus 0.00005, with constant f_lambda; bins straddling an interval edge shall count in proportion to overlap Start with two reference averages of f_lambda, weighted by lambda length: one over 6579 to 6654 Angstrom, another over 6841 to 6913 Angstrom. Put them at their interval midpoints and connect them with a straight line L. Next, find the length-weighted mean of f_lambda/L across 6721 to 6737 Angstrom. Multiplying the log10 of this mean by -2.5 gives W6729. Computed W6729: 0.09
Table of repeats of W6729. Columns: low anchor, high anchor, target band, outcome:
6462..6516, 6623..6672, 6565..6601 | 0.19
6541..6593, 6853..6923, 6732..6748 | 0.10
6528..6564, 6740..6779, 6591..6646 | 0.05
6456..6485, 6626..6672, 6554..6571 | 0.38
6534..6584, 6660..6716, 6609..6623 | -0.10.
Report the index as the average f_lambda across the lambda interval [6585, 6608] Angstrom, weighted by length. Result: 50.5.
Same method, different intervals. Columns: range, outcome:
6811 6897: 52.7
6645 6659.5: 49.8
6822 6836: 53.4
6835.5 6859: 54.9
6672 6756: 47.7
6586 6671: 50.2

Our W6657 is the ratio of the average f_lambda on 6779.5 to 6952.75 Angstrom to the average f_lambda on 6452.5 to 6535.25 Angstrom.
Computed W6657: 0.7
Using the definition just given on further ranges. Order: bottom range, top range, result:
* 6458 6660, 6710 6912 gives 0.88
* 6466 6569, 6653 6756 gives 0.73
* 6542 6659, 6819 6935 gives 1.06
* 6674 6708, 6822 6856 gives 1.24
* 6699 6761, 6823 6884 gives 1.08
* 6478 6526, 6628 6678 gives 0.87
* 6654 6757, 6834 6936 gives 1.13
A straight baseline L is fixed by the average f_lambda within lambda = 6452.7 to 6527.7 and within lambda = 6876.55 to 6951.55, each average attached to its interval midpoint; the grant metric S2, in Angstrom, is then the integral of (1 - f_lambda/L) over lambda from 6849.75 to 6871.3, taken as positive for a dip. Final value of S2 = 0.42 Angstrom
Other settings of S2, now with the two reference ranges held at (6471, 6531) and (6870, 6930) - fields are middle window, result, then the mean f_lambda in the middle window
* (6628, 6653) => 5.31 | 48.9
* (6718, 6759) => 6.07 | 50.1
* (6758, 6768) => 1.12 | 51.5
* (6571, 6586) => 3.29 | 50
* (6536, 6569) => 6.13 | 52.9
